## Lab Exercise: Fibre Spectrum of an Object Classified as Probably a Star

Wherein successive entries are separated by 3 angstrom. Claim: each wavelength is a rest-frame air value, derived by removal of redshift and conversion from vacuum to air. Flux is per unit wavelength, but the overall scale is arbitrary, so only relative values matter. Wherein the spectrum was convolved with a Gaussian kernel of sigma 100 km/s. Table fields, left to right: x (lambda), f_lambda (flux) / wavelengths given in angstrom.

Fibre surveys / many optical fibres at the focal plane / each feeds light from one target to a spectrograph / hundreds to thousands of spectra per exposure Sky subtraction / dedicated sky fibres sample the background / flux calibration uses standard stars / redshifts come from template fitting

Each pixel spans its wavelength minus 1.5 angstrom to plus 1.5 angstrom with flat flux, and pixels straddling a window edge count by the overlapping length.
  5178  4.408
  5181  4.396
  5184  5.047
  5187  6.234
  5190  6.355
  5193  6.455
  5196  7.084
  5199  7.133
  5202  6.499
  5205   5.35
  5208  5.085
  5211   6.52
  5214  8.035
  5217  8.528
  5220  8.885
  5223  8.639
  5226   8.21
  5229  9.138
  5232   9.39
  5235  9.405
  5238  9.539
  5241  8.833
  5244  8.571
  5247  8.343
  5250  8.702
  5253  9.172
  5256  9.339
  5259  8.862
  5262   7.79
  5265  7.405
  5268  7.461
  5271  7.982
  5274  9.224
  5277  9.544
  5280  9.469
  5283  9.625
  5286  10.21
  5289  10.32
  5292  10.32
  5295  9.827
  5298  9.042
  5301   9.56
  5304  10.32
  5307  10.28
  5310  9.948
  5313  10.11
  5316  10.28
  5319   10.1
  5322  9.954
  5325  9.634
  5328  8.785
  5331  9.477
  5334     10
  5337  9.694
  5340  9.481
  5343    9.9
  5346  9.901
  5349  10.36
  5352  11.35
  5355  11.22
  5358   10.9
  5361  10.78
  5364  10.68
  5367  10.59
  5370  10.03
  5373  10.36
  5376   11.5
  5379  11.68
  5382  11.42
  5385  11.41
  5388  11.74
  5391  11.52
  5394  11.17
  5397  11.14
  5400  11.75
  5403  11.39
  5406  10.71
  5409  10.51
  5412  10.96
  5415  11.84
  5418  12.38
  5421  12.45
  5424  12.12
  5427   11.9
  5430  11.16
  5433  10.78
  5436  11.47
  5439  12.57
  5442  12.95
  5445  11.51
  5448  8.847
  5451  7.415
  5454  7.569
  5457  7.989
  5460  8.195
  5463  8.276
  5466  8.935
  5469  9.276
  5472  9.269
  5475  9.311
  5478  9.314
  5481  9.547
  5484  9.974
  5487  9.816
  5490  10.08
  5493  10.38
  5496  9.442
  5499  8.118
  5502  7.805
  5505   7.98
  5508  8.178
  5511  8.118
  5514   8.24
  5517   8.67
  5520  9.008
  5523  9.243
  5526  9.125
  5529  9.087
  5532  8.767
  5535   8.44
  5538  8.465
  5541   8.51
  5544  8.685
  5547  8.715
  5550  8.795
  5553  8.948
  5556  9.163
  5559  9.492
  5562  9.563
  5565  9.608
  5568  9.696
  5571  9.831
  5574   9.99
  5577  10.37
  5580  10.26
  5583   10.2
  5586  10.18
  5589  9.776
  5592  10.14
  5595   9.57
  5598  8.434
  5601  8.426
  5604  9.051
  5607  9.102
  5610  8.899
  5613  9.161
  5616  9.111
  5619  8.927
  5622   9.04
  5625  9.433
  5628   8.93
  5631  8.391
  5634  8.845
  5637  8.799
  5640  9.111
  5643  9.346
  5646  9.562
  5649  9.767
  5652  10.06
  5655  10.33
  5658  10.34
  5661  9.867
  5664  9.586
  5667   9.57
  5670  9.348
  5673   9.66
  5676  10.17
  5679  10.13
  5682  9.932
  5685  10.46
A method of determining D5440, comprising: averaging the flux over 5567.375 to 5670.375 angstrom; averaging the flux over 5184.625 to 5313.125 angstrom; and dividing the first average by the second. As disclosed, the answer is 1.12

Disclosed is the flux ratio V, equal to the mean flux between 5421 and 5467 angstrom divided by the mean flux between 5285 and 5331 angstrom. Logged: 1.03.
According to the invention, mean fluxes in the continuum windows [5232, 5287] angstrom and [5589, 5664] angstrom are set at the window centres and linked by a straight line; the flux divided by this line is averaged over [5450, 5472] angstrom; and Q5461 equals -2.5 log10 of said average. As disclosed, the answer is 0.10 mag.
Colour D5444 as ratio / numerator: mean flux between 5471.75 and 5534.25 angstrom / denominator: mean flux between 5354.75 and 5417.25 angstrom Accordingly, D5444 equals 0.81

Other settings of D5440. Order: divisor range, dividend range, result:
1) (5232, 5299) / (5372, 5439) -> 1.27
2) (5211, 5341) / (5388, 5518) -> 1.09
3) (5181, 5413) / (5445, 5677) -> 0.98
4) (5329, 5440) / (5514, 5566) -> 0.81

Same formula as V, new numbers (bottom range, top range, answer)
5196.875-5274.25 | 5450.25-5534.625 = 1.09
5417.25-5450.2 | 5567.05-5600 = 0.85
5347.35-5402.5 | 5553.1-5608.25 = 0.86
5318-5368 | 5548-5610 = 0.94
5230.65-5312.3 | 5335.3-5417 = 1.18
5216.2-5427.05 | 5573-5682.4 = 0.95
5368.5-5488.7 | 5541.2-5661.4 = 0.89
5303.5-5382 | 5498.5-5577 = 0.86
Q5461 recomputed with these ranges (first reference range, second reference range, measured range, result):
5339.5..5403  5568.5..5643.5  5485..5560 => 0.12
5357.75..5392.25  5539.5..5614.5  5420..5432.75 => -0.11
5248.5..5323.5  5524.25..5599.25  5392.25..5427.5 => -0.22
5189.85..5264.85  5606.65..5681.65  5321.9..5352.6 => -0.17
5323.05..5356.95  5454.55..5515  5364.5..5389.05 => -0.14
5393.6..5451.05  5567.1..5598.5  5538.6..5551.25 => 0.18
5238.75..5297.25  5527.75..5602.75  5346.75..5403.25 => -0.21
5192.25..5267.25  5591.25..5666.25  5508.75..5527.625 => 0.03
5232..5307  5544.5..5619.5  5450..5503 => 0.04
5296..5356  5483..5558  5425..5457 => -0.13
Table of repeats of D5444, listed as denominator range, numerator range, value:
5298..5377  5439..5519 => 0.90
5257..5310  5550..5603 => 1.04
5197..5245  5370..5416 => 1.41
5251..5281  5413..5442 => 1.38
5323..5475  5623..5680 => 0.91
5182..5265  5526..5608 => 1.19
